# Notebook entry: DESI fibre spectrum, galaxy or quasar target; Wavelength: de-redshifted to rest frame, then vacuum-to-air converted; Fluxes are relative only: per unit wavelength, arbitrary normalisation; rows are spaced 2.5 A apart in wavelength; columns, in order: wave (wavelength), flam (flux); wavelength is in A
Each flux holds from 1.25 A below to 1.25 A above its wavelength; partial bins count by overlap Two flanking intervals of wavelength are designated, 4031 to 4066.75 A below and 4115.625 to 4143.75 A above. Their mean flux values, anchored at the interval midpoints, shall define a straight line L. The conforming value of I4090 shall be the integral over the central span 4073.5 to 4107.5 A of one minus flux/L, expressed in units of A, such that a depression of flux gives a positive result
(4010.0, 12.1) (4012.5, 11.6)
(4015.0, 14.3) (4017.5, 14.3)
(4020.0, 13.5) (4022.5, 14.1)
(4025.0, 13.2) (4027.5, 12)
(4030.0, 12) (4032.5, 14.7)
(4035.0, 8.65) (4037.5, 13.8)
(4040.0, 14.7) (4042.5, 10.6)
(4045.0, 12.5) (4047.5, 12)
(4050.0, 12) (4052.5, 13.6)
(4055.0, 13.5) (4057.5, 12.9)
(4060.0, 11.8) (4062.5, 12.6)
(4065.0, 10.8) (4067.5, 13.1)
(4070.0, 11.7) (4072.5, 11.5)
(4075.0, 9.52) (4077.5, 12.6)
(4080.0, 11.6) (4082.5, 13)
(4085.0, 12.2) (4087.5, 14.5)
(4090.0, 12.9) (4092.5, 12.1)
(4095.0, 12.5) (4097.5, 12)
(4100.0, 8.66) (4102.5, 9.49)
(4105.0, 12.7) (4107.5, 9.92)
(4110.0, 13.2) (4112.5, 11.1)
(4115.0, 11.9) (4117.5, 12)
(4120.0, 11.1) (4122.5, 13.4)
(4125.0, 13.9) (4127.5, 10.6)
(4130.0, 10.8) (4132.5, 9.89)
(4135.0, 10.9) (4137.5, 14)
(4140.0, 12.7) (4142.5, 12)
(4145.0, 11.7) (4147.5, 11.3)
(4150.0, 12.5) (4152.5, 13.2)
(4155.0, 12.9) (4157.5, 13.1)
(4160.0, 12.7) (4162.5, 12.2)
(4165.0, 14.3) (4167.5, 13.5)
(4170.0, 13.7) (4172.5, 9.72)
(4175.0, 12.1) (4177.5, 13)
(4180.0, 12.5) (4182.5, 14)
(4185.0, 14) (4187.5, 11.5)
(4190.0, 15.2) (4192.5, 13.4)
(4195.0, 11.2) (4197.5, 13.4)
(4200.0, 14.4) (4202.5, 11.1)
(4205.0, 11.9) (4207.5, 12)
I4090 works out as 1.2 A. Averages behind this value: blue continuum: 12.4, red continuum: 11.9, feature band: 11.8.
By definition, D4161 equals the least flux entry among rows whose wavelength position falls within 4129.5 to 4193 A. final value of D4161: 9.72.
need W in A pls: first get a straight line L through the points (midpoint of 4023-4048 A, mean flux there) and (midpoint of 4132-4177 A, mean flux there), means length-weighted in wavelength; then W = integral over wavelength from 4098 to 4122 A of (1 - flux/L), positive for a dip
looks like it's 2.3 A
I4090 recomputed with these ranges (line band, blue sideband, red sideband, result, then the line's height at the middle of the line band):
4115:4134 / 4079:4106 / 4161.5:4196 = 1.0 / 12.3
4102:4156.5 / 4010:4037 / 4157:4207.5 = 3.9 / 12.8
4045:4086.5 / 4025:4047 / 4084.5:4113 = -0.2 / 12.1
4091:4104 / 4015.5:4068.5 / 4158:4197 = 1.8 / 12.8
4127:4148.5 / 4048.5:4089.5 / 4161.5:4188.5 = 1.8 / 12.6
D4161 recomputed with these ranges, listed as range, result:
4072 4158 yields 8.66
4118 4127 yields 11.1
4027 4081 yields 8.65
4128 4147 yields 9.89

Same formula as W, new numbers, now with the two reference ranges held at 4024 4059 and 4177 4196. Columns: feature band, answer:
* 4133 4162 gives 1.34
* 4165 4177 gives 0.51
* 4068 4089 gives 0.98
